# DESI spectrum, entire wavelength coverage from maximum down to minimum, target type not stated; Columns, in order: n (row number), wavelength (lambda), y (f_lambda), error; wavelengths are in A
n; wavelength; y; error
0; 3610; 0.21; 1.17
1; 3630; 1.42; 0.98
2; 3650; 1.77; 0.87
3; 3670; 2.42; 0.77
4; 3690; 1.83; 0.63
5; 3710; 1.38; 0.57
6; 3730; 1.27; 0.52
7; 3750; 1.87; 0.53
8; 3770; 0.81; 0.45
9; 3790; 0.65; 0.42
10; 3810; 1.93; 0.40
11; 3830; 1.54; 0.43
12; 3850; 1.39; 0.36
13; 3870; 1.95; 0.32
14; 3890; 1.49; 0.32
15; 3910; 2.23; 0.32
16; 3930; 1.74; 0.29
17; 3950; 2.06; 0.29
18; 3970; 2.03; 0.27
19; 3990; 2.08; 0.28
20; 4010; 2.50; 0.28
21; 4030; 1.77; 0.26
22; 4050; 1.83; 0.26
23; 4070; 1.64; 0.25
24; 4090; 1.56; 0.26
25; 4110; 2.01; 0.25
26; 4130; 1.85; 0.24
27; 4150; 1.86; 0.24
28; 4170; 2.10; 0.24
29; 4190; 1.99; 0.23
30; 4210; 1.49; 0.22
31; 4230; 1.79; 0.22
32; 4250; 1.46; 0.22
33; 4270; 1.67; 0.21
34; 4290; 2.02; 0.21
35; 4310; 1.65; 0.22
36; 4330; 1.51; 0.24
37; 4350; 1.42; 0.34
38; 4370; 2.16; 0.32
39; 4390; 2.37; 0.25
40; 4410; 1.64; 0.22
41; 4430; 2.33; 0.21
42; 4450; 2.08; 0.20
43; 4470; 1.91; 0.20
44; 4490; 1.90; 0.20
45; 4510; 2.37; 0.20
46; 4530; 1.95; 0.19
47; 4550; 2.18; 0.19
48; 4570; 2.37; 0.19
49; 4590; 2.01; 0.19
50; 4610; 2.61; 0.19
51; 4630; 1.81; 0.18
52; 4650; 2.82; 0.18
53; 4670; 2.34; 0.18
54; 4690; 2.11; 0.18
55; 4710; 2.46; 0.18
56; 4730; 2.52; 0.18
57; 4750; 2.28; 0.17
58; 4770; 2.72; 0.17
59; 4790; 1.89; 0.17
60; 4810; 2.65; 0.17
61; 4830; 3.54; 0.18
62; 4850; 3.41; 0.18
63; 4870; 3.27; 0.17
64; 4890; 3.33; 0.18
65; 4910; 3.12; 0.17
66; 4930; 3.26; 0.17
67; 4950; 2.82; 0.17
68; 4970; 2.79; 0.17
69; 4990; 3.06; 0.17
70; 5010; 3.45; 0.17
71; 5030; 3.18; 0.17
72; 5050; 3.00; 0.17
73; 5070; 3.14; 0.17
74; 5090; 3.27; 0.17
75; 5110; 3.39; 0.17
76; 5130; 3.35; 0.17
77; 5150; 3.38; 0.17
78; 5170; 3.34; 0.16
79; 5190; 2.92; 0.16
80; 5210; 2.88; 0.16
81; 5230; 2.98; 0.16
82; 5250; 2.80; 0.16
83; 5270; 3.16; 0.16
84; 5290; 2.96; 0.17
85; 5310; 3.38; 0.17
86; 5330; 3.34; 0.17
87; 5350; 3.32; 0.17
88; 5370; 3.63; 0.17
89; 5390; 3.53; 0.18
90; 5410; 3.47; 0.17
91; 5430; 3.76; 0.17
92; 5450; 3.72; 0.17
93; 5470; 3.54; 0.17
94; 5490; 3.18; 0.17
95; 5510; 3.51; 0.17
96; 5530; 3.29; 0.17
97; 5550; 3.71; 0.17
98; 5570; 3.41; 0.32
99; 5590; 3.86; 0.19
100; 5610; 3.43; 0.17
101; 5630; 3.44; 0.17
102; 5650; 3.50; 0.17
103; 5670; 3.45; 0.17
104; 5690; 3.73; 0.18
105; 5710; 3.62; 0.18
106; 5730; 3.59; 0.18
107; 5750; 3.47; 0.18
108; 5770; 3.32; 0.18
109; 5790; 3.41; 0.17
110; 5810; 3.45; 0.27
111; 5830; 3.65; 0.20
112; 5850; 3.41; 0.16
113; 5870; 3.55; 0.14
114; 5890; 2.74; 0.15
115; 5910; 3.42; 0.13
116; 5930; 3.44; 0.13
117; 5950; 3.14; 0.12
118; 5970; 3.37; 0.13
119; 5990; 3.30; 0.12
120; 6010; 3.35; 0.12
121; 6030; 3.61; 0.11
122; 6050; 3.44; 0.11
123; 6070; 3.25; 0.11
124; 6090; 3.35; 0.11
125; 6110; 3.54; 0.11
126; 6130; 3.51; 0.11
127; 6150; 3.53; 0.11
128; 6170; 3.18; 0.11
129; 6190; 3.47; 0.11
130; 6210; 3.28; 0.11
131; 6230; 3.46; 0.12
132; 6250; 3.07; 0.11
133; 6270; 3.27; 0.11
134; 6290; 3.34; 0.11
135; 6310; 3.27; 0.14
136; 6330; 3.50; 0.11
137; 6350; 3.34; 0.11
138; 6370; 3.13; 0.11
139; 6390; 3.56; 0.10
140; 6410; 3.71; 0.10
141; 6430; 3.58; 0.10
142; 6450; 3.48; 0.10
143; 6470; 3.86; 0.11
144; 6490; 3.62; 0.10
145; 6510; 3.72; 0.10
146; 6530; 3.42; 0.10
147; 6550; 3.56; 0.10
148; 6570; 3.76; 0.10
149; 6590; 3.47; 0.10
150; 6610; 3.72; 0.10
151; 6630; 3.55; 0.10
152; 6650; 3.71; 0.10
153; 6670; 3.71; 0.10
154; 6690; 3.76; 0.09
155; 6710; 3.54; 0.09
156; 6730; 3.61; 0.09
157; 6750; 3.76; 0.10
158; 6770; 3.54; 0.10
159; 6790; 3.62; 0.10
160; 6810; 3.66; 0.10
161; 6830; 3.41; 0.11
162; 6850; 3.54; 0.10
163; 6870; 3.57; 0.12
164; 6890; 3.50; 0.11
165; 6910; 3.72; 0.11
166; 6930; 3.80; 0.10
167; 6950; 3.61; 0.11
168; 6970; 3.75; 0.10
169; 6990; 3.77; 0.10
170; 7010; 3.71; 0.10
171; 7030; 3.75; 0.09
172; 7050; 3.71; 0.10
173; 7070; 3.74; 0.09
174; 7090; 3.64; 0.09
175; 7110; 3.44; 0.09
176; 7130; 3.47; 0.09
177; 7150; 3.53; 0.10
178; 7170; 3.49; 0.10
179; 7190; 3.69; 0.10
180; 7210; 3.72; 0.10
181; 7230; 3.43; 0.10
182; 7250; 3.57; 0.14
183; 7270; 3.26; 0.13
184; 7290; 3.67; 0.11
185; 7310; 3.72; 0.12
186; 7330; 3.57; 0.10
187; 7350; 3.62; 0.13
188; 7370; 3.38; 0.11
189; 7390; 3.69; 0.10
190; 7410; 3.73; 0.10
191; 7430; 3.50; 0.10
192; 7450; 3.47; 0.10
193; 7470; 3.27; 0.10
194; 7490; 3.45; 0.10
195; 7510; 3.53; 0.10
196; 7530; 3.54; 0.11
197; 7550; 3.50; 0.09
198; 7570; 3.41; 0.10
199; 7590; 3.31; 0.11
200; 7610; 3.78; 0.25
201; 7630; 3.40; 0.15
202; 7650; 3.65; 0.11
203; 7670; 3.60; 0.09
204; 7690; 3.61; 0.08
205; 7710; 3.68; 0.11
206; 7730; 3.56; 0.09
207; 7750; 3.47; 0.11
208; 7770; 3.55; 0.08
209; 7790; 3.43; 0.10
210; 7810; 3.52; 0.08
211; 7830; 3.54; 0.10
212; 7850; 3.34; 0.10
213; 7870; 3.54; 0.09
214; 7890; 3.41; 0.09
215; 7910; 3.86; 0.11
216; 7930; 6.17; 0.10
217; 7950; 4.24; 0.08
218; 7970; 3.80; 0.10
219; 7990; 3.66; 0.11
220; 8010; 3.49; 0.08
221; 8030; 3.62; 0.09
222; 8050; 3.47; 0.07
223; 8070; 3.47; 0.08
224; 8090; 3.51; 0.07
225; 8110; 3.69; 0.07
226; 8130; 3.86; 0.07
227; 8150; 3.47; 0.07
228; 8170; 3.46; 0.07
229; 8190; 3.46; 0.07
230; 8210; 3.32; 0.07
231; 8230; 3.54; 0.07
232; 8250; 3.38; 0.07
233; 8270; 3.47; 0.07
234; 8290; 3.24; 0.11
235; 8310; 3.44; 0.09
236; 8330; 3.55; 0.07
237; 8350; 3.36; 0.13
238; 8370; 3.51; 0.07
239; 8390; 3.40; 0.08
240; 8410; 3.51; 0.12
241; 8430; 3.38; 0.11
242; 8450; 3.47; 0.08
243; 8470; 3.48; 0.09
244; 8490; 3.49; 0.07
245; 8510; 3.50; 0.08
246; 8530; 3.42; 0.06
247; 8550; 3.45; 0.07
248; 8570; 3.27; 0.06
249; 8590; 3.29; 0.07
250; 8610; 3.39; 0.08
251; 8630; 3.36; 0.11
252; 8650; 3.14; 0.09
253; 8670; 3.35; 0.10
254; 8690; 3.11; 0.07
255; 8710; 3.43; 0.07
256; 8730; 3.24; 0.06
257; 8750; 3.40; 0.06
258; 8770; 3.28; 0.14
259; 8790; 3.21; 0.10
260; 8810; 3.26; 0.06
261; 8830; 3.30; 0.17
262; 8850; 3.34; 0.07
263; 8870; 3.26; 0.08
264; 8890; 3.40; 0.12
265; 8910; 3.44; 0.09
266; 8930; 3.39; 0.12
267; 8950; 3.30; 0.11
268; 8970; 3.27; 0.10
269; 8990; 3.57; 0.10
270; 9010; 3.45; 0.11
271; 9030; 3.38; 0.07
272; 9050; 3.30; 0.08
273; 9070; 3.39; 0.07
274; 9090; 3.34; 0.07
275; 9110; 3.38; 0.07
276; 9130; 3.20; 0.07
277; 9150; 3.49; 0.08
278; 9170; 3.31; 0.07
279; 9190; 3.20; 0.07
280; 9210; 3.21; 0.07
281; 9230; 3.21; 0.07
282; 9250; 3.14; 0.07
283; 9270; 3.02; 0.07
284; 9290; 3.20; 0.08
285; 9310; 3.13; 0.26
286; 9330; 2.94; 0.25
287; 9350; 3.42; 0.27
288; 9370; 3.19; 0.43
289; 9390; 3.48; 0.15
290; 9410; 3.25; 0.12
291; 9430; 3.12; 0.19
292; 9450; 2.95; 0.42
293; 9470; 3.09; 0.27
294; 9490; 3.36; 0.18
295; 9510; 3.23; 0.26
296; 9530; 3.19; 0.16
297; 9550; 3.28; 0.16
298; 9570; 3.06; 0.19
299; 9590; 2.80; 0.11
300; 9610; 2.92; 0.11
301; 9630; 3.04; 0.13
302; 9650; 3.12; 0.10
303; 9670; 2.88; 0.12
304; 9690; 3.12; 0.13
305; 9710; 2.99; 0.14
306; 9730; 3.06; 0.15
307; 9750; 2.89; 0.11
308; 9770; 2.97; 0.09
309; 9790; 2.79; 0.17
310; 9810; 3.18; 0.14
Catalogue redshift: 0.208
